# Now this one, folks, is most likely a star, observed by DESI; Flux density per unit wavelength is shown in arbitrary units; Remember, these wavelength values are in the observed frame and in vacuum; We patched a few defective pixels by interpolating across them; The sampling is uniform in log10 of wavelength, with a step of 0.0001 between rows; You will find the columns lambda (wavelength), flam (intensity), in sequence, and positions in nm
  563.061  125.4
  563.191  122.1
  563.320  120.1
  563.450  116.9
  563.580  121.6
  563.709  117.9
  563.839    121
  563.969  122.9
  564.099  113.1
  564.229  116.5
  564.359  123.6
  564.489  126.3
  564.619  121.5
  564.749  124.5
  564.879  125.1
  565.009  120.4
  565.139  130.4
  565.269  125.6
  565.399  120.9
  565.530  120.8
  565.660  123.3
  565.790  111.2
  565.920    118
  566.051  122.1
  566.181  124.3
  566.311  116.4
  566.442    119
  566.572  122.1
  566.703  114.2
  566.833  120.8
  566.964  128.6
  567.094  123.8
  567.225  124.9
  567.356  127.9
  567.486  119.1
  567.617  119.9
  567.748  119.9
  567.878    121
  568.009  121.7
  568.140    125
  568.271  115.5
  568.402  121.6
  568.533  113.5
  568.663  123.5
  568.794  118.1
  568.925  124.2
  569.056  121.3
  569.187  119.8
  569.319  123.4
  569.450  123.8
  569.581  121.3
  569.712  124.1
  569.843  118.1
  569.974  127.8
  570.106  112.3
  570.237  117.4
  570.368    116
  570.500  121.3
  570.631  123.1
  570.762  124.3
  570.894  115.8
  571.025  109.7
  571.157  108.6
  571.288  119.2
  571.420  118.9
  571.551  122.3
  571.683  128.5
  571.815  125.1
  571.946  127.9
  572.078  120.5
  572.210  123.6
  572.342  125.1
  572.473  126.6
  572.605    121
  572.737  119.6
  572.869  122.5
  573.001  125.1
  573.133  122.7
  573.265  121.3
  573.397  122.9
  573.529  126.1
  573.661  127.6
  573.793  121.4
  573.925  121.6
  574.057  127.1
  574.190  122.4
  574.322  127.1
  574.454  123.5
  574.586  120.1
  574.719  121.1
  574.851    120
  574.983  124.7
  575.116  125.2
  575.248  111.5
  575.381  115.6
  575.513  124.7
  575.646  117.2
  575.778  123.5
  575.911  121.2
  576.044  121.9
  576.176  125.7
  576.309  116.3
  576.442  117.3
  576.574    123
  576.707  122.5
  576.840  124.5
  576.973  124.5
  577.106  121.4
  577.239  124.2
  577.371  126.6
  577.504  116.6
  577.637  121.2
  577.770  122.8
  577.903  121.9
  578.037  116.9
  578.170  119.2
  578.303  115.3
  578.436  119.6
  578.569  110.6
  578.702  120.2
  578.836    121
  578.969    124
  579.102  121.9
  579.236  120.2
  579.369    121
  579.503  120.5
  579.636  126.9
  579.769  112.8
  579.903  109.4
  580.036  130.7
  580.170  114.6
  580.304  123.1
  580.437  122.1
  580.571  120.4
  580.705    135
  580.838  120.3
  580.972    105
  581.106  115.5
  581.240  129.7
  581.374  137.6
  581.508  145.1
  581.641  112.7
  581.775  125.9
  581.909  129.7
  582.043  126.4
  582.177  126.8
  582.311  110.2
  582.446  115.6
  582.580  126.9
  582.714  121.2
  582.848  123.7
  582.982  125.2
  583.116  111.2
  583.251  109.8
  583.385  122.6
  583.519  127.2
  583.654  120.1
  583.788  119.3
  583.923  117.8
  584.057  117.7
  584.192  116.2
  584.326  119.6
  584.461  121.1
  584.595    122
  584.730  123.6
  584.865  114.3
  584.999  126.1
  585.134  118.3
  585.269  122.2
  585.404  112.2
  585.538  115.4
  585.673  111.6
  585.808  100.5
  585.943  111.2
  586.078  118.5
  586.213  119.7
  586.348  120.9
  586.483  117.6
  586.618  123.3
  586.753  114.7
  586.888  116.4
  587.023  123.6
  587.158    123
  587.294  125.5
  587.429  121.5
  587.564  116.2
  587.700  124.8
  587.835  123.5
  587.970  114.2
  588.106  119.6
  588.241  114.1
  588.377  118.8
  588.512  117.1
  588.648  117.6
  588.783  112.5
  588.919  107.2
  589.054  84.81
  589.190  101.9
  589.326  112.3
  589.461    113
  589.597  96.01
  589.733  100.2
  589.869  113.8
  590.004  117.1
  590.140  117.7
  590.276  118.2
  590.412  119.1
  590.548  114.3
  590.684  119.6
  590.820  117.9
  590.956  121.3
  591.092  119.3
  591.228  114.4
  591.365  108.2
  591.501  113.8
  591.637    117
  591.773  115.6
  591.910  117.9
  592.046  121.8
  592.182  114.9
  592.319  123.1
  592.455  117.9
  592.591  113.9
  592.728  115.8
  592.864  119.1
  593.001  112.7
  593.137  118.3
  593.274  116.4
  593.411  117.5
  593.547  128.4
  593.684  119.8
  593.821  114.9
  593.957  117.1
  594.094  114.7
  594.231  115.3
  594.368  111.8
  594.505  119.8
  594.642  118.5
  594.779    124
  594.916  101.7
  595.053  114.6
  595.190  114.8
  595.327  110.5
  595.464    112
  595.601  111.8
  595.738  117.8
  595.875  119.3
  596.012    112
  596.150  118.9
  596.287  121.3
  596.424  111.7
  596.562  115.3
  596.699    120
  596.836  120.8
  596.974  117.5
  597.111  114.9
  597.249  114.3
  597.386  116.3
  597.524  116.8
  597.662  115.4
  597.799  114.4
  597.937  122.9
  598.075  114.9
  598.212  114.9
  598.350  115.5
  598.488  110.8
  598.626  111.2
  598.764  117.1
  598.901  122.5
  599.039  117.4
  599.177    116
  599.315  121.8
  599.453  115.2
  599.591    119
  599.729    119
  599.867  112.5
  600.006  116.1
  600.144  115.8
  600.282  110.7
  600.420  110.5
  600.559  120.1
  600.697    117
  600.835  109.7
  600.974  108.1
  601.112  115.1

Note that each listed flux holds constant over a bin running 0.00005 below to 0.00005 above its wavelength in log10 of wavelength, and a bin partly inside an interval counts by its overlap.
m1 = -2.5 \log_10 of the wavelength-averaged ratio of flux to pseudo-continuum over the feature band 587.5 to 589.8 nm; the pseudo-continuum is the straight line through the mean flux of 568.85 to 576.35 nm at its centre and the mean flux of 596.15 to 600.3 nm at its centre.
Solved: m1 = 0.07 mag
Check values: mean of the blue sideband 122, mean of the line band 111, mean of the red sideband 117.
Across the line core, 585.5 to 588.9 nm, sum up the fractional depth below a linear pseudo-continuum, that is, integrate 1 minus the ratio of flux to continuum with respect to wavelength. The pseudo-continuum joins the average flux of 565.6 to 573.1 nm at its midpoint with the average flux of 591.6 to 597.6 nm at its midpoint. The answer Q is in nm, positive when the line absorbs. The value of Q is 0.01 nm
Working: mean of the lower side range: 121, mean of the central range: 118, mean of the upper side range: 117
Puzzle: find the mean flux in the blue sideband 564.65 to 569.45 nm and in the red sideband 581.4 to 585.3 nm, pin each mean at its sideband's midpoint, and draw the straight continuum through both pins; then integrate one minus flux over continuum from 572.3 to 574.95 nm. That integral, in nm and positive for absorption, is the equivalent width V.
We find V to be -0.04 nm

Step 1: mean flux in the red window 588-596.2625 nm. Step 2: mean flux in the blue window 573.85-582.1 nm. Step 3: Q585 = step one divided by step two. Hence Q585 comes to 0.94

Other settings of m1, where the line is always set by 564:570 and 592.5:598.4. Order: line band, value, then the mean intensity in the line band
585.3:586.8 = 0.03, 115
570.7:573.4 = -0.01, 121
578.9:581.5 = -0.03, 122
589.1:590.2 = 0.09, 108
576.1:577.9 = -0.02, 122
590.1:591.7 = 0.00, 117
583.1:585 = -0.01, 119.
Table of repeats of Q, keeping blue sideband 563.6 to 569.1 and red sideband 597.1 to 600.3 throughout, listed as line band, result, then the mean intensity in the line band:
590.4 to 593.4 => 0.008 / 117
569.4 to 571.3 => 0.029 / 119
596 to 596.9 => -0.007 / 117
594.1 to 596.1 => 0.036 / 115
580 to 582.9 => -0.112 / 123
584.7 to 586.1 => 0.032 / 116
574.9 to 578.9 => -0.033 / 121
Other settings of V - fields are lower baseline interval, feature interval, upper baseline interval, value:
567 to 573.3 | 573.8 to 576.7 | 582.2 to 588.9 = -0.028 nm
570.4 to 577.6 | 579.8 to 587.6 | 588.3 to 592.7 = -0.209 nm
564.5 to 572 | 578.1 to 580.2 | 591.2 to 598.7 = -0.005 nm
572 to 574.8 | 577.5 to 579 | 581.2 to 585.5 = 0.042 nm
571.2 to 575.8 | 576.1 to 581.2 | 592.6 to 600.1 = 0.031 nm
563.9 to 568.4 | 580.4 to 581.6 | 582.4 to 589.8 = -0.078 nm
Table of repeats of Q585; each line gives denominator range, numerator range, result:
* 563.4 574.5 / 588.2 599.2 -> 0.95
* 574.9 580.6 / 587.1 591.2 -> 0.95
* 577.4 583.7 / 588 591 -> 0.93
